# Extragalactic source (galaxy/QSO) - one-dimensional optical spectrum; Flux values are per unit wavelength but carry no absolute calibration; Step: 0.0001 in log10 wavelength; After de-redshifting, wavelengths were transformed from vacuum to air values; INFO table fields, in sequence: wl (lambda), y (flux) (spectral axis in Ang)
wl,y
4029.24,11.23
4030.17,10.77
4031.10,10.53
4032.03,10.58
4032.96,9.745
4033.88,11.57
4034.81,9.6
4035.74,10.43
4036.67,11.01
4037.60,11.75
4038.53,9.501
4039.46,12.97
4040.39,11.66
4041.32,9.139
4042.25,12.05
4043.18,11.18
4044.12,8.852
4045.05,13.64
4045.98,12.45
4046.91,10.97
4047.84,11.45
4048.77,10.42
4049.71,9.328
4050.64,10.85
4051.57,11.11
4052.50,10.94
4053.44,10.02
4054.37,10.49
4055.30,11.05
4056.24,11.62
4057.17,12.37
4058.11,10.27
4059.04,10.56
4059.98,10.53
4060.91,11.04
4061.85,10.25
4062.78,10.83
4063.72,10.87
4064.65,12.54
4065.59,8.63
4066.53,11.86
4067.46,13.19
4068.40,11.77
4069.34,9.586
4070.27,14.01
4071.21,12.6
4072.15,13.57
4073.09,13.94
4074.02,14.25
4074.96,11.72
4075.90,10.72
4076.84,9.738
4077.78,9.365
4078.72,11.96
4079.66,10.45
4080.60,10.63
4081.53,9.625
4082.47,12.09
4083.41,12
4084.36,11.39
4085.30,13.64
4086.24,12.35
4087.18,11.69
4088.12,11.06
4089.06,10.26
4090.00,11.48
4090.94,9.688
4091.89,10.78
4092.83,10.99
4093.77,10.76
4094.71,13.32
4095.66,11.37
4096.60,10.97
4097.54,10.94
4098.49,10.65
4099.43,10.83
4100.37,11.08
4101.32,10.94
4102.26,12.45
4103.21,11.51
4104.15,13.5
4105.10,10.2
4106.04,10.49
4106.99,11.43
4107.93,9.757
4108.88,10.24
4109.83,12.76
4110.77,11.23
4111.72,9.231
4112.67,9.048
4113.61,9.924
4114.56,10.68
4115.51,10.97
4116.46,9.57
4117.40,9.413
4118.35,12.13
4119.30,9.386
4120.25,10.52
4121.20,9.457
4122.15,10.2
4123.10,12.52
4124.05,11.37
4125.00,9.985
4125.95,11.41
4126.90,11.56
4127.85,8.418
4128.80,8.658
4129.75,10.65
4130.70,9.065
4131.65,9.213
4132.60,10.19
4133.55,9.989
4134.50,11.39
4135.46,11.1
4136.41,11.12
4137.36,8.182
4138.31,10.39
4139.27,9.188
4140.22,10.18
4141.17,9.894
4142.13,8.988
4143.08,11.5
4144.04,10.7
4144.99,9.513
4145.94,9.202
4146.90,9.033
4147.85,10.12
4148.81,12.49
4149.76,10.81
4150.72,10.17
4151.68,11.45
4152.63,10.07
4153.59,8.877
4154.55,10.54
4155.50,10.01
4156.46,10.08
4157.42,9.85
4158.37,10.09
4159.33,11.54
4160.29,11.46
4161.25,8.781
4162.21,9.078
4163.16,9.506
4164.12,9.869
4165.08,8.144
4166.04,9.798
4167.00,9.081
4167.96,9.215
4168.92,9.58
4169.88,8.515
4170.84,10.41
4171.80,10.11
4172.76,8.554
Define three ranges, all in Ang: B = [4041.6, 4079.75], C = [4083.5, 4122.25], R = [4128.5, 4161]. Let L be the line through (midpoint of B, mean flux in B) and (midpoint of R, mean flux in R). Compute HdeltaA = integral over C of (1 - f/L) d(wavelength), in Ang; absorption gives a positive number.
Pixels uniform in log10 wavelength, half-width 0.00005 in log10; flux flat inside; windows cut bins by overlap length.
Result -0.8 Ang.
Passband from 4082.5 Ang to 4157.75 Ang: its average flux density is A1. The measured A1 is 10.6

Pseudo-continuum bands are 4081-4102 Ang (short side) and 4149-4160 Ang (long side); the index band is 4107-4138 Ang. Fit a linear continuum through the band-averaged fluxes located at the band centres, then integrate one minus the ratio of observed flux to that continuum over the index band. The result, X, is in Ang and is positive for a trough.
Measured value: 1.5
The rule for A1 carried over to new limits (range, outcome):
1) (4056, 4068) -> 11.1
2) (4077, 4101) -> 11.2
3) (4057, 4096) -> 11.4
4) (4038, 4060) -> 11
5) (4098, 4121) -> 10.7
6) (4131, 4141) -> 10.1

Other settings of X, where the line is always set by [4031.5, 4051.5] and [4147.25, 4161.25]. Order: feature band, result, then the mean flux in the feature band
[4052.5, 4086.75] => -1.98 Ang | 11.4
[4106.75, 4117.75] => 0.30 Ang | 10.3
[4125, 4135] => 0.48 Ang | 10.1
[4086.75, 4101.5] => -0.48 Ang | 11.1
